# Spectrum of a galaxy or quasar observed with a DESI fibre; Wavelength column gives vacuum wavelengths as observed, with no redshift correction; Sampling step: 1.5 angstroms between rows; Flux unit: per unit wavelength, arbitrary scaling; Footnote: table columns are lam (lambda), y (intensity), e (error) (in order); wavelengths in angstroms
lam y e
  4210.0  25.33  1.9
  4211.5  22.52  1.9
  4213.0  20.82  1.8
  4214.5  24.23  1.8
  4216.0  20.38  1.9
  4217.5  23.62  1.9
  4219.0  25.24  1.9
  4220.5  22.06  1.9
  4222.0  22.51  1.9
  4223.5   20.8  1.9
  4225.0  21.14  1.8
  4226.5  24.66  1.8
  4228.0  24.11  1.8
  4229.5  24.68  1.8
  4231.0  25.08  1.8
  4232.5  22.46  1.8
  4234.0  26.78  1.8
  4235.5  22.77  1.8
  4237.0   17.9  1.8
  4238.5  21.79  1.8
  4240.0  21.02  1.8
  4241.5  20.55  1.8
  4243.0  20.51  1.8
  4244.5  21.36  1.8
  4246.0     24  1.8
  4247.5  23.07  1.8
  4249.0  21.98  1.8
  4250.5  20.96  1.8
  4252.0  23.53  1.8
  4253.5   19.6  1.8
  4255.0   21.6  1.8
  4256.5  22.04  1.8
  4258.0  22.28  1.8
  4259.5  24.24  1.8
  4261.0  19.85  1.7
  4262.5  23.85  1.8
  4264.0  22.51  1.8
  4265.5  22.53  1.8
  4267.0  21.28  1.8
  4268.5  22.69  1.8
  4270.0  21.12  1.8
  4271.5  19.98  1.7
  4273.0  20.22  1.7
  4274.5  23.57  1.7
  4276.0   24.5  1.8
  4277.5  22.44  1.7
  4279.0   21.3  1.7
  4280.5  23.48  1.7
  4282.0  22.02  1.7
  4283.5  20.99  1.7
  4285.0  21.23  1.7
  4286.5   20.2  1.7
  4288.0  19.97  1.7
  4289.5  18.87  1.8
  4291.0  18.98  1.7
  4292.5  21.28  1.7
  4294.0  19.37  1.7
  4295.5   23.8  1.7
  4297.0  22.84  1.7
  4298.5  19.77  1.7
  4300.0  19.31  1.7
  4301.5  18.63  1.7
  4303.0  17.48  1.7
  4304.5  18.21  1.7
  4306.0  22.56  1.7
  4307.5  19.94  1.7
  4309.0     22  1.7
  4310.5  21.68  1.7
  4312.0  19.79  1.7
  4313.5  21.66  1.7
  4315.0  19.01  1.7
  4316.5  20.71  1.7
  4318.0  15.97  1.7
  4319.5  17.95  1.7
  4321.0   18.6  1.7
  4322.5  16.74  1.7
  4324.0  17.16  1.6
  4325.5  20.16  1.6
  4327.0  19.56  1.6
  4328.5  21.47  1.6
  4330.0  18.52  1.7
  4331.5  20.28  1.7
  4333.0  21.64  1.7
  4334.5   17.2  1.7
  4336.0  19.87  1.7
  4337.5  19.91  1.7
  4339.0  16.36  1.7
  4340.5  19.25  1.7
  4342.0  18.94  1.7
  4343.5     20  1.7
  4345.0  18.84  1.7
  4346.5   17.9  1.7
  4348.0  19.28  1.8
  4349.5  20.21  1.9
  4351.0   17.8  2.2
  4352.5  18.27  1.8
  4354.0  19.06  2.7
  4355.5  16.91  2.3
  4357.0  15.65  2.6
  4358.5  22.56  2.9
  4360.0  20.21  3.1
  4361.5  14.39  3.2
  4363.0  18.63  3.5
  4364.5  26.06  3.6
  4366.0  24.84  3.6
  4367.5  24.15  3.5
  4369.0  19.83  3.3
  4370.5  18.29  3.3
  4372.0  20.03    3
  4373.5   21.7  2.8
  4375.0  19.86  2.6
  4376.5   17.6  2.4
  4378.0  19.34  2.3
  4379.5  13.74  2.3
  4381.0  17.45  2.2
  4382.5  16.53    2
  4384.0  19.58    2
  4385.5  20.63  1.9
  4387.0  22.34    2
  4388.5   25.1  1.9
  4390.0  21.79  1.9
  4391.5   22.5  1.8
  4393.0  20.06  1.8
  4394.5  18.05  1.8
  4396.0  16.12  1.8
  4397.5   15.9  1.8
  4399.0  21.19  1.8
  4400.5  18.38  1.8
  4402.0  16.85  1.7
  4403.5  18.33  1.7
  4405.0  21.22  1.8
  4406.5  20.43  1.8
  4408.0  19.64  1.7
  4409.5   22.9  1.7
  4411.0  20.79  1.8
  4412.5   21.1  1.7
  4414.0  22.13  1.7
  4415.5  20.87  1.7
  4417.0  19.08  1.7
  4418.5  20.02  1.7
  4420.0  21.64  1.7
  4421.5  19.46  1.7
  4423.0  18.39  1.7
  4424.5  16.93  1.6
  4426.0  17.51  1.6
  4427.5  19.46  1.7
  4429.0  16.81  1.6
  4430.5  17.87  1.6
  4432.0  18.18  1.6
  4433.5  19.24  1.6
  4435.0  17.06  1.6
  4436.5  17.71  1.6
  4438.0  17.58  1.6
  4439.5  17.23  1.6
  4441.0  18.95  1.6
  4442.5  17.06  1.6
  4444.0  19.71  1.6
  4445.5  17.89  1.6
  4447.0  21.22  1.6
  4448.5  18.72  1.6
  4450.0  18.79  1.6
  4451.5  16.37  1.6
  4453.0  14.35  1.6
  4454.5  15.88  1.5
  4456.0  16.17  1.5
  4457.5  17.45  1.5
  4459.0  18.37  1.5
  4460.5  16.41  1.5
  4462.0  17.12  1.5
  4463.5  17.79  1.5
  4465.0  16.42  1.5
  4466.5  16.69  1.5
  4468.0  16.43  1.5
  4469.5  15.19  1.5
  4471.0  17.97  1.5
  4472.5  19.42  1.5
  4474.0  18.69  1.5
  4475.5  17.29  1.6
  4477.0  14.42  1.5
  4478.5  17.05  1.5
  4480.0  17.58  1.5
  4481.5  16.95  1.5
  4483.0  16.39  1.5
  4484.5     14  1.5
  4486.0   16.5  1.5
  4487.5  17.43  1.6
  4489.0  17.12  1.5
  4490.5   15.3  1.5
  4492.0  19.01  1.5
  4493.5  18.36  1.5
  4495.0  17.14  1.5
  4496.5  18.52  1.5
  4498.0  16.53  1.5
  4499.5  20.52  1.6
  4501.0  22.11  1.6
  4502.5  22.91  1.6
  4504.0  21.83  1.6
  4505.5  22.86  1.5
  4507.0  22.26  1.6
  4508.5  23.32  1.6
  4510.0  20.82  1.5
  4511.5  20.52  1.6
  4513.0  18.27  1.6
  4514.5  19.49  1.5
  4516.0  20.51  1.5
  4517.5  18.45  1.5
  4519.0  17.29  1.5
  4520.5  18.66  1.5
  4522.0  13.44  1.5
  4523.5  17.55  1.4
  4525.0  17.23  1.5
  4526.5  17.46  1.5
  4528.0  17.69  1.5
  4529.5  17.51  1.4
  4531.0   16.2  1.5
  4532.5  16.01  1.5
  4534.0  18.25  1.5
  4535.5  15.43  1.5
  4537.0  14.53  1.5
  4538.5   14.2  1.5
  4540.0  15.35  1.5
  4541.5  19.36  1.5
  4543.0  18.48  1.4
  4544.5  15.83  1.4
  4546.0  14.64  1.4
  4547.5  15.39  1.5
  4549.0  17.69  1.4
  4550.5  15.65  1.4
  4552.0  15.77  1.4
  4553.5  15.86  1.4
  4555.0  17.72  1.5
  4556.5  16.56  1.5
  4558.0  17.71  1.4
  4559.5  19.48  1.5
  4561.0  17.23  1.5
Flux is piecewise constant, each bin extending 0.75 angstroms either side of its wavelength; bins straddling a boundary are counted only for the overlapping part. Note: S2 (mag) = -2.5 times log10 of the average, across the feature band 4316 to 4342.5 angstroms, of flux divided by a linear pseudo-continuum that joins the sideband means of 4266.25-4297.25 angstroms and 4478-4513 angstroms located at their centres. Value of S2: 0.11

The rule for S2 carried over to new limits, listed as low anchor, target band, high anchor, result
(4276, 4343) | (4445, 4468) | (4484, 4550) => 0.08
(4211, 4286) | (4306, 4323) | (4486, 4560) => 0.09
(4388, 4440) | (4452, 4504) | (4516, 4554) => 0.03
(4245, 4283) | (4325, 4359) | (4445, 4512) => 0.09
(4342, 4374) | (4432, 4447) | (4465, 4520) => 0.04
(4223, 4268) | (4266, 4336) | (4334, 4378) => 0.03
